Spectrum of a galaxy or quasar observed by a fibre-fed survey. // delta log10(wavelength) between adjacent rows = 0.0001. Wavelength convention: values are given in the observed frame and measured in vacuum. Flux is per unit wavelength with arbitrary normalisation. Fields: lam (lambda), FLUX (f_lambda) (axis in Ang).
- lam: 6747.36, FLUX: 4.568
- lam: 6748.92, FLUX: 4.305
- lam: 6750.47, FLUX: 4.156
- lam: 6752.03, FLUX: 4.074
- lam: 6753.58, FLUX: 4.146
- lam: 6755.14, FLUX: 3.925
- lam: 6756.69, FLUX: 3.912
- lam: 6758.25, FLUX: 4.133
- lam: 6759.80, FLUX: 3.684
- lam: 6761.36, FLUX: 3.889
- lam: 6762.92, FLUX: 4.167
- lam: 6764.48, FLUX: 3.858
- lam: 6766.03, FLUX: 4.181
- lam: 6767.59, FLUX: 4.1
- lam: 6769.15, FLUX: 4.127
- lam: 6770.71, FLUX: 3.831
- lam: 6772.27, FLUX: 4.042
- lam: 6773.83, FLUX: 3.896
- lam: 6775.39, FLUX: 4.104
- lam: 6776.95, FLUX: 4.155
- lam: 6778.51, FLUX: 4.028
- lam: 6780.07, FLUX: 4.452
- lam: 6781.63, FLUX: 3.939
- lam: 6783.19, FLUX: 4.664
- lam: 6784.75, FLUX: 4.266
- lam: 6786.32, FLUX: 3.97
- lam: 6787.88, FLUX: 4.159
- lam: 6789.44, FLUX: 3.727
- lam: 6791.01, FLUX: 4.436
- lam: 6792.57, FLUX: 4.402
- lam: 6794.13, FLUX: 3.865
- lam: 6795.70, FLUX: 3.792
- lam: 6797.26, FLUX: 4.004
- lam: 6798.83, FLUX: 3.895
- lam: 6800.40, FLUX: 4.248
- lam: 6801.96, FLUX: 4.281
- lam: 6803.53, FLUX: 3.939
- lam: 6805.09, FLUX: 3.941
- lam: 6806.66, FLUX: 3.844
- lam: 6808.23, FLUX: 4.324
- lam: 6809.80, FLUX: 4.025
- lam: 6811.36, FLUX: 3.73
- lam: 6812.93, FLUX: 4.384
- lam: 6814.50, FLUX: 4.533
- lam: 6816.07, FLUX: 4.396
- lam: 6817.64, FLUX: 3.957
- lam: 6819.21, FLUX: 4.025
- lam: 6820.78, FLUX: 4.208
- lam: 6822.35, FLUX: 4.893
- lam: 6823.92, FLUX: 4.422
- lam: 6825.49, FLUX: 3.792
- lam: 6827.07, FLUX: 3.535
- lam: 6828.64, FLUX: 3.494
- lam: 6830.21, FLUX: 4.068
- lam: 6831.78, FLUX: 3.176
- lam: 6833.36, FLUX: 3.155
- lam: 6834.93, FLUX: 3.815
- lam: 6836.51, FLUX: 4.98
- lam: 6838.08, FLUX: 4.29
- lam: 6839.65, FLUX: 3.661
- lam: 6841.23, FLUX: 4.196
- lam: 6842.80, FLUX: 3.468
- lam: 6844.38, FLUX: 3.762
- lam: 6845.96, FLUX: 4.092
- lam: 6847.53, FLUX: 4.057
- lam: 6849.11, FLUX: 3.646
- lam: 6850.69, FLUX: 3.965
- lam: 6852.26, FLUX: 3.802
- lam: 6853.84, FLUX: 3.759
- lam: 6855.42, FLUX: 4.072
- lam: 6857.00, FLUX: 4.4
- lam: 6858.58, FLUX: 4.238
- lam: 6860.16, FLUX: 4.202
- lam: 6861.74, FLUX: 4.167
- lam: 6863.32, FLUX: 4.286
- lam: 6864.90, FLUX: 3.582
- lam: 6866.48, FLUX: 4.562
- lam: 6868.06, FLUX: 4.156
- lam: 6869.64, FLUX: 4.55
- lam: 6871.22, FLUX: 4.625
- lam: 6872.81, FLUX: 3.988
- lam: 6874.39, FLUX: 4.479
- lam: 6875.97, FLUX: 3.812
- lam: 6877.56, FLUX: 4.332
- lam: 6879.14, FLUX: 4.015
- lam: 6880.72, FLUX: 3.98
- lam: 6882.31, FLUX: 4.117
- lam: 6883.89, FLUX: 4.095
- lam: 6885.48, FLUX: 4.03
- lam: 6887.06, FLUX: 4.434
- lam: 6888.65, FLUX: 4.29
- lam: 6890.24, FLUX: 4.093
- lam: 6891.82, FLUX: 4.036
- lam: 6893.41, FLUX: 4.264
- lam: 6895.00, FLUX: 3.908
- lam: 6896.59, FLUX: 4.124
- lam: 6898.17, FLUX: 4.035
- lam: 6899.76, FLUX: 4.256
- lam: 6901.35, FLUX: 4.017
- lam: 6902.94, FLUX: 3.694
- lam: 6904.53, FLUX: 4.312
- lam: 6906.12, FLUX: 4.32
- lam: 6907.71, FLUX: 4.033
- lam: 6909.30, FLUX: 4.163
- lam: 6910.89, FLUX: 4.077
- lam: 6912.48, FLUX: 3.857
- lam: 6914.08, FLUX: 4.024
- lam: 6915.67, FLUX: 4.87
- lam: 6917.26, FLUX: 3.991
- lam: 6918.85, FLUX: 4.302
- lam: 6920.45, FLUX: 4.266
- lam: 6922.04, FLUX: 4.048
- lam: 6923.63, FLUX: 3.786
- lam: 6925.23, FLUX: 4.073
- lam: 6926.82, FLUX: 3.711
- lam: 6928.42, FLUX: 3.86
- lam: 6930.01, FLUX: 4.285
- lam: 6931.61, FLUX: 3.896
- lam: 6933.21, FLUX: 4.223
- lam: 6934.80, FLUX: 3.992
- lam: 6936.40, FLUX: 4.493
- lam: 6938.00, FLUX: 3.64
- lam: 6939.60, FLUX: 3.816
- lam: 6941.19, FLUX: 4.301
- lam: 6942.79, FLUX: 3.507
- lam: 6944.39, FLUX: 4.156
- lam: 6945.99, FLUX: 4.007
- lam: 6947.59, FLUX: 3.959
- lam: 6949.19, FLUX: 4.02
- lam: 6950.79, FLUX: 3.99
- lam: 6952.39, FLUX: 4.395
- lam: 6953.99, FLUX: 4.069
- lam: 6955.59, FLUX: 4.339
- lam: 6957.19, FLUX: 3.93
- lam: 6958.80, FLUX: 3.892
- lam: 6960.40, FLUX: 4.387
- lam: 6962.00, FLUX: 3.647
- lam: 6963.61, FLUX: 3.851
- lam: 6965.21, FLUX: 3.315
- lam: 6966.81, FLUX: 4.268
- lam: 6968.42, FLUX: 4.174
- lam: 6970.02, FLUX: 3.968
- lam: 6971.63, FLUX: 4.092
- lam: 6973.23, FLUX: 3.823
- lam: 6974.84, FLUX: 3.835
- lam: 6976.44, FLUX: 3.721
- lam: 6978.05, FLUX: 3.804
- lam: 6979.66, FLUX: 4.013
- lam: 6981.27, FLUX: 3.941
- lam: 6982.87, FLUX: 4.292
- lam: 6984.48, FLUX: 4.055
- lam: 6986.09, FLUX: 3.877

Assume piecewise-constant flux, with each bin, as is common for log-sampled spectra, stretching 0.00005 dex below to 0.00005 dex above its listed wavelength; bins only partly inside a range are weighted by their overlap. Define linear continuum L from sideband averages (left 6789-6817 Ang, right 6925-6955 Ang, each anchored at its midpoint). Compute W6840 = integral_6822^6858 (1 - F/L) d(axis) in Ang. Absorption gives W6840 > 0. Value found 1.37 Ang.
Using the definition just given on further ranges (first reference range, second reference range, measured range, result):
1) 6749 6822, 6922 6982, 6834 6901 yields -1.2 Ang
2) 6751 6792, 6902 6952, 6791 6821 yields -0.2 Ang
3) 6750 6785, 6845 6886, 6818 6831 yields 0.1 Ang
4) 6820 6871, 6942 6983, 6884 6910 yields -0.8 Ang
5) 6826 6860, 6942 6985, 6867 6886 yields -1.3 Ang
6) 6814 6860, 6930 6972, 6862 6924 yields -2.3 Ang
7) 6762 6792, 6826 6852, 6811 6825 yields -1.3 Ang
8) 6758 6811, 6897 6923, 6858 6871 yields -0.4 Ang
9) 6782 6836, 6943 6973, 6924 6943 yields 0.1 Ang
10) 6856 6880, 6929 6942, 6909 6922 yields -0.2 Ang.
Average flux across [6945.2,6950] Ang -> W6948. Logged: 4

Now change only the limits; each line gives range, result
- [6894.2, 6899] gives 4.03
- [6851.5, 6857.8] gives 4.01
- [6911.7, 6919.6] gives 4.21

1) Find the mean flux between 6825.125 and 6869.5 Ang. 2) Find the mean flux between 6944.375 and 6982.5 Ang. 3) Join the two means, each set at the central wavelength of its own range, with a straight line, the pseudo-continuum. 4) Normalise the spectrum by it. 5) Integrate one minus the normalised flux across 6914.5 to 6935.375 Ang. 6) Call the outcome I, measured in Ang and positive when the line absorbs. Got -0.7 Ang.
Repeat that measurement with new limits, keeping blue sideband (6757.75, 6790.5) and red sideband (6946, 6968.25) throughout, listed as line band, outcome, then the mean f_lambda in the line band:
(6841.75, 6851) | 0.48 Ang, 3.83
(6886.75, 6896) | -0.29 Ang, 4.15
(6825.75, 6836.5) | 1.04 Ang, 3.65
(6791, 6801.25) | -0.02 Ang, 4.07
